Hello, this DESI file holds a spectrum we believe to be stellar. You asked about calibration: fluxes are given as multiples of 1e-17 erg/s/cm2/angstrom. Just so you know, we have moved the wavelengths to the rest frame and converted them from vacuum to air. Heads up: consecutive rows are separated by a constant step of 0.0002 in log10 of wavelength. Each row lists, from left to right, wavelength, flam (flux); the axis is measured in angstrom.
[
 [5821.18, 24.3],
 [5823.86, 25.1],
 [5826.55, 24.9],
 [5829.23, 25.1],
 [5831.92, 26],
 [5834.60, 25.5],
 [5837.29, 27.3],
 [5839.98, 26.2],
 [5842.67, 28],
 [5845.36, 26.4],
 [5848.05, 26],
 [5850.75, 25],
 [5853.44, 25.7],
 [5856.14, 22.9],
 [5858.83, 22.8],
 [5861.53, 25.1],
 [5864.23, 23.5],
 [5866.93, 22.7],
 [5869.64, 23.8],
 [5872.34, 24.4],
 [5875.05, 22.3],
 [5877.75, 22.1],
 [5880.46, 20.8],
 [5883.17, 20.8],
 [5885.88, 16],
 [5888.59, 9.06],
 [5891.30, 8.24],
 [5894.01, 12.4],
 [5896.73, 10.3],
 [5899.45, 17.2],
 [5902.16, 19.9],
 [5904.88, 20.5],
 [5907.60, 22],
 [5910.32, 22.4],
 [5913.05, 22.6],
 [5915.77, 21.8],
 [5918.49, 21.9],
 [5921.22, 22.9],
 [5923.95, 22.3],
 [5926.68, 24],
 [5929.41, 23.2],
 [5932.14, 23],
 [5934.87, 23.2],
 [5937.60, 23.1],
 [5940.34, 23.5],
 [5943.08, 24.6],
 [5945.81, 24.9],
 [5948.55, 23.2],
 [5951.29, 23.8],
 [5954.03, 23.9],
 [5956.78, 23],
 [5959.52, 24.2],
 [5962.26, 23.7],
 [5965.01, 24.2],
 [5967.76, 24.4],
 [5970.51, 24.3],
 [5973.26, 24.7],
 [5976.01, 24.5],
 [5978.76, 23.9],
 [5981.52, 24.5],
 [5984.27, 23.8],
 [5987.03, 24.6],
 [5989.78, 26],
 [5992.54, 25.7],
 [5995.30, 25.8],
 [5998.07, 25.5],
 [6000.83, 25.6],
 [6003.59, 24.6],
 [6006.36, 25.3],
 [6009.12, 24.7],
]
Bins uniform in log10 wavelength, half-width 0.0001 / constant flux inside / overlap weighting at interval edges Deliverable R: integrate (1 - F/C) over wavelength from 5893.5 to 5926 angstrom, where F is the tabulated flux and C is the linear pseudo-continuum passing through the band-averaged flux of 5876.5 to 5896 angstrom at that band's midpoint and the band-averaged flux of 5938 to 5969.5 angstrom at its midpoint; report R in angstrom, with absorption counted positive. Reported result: -2.6 angstrom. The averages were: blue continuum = 15.4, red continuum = 23.9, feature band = 20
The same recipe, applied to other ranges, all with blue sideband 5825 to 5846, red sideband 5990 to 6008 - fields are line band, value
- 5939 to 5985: 2.76 angstrom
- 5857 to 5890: 6.20 angstrom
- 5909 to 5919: 1.40 angstrom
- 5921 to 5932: 1.13 angstrom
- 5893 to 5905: 4.71 angstrom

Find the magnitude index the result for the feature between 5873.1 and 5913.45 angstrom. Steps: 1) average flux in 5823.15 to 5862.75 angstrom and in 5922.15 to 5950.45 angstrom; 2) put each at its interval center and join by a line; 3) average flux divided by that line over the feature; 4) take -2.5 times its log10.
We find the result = 0.35 mag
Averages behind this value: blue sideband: 25.5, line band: 17.8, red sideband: 23.5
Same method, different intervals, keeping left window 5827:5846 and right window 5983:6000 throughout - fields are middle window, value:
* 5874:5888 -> 0.30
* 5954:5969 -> 0.07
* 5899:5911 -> 0.25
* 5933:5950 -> 0.08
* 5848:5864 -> 0.08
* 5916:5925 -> 0.16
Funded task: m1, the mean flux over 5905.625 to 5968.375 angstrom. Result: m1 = 23.3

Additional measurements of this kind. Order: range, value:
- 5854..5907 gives 19.3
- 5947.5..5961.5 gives 23.6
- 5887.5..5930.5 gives 18.8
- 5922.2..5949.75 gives 23.5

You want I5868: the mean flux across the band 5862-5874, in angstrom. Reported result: 23.7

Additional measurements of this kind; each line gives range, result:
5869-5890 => 19.7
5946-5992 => 24.2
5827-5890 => 23.4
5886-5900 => 11.5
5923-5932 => 23.2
